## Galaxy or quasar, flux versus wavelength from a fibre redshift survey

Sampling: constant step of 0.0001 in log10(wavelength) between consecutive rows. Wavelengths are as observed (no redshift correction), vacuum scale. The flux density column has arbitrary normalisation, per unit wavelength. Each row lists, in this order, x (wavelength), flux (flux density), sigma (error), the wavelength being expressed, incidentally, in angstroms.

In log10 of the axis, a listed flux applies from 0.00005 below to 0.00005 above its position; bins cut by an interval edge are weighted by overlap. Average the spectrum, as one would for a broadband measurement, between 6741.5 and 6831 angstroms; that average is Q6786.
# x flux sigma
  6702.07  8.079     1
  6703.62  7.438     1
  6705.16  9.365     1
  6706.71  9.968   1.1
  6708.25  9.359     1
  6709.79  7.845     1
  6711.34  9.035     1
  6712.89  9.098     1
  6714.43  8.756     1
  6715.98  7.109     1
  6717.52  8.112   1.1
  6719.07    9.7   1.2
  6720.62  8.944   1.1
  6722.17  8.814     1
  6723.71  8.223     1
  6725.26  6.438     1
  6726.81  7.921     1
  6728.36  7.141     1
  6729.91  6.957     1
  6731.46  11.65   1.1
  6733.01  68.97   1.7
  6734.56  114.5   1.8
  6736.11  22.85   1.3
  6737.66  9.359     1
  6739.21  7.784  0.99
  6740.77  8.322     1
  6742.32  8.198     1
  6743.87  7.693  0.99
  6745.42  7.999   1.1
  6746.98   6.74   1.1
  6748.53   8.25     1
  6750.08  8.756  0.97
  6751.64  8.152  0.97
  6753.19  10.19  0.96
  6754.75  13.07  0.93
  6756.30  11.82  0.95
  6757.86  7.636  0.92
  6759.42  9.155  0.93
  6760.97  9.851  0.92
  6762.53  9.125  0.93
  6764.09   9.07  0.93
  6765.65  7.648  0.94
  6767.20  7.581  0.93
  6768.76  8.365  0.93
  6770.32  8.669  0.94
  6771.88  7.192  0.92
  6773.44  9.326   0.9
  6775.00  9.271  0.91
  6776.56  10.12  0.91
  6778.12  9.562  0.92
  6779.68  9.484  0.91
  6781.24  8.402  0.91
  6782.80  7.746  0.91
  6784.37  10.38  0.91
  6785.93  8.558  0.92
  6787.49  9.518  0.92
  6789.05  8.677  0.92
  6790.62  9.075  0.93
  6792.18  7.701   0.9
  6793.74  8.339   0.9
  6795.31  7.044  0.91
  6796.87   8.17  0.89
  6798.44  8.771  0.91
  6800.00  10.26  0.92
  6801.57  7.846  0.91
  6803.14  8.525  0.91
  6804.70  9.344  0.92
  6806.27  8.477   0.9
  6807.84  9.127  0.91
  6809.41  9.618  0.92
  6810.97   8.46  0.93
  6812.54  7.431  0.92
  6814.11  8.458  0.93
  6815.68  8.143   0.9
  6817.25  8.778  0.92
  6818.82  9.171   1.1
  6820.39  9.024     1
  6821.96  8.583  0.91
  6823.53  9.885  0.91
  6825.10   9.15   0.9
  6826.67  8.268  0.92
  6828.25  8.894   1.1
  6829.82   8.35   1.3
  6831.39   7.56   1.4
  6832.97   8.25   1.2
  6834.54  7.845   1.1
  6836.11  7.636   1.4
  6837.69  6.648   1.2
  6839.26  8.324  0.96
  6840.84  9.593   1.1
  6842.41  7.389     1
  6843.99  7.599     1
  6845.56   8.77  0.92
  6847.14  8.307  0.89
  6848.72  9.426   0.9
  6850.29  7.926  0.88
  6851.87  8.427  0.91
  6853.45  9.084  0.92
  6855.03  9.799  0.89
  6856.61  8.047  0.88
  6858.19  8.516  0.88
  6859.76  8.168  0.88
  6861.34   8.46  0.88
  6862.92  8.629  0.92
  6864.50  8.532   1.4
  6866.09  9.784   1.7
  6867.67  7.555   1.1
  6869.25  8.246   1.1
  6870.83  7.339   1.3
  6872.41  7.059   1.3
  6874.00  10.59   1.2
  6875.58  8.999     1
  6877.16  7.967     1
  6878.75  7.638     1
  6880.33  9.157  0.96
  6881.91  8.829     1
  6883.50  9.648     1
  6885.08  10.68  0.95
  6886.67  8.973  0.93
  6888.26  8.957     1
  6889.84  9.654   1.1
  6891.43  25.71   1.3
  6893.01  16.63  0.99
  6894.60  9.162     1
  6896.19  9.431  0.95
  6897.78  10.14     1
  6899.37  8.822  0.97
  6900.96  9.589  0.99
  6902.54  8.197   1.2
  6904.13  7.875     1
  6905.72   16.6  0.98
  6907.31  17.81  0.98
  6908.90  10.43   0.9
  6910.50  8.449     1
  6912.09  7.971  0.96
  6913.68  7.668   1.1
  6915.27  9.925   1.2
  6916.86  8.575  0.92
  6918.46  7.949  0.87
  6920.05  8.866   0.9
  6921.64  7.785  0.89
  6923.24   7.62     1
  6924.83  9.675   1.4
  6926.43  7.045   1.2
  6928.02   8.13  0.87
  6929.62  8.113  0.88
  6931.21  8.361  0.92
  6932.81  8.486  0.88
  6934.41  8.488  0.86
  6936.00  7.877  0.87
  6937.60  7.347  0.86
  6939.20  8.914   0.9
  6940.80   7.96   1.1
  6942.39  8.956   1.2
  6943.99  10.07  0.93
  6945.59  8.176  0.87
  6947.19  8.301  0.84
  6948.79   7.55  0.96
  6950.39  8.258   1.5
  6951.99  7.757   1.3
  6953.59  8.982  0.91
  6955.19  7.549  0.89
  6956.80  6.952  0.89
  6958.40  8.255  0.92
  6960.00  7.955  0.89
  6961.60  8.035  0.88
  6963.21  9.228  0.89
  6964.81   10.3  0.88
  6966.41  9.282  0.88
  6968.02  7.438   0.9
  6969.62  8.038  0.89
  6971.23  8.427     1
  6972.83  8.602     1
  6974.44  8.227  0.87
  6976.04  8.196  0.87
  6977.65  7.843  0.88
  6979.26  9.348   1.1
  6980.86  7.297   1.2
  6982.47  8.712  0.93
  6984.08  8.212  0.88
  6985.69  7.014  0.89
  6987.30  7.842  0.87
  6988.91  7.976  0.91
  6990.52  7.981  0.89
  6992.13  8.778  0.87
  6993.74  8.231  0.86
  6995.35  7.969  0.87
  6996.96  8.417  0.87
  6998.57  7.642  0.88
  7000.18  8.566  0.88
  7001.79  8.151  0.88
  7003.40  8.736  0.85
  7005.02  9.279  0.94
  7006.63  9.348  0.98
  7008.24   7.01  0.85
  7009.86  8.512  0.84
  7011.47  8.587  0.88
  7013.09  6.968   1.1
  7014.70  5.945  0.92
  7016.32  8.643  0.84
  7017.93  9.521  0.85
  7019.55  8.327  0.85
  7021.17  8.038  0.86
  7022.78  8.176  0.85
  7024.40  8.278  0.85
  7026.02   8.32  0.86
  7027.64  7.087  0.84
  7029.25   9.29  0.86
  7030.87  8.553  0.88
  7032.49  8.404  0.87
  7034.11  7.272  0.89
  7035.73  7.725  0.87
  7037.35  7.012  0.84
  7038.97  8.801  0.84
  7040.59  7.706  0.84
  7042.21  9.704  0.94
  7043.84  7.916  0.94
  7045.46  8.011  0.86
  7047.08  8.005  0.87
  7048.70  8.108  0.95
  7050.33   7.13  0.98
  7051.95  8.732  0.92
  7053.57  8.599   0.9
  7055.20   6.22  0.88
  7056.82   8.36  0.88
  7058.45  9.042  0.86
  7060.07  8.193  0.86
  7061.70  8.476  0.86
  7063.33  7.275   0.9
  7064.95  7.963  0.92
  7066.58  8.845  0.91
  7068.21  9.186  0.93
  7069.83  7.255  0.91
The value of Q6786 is 8.79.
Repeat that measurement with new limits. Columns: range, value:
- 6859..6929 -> 9.65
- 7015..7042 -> 8.19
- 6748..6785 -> 9.12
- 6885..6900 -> 11.9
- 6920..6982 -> 8.3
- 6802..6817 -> 8.61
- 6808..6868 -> 8.5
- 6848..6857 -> 8.81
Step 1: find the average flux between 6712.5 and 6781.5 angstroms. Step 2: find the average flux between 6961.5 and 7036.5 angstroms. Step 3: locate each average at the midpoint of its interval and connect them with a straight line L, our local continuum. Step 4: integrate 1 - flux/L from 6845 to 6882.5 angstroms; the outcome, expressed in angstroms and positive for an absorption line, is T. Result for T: 7.4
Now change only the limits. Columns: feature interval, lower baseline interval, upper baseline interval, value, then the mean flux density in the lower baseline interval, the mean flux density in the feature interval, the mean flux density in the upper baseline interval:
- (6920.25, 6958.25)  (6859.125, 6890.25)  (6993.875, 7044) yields 1.3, 8.73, 8.2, 8.19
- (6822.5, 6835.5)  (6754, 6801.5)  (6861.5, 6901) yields 1.3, 8.97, 8.52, 9.89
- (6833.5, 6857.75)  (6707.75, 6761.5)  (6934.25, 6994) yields 6.2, 13.9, 8.32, 8.27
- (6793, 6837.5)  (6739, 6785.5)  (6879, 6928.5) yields 3.9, 8.86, 8.52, 10.2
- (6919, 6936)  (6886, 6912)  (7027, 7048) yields 4.1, 11.6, 8.24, 8.13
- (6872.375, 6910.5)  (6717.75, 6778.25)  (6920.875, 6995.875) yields -3.7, 13.3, 10.8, 8.25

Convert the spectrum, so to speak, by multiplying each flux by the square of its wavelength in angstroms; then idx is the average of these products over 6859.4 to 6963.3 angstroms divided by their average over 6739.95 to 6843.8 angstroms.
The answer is 1.1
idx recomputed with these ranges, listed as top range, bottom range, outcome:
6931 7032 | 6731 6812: 0.72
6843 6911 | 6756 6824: 1.14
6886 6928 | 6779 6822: 1.23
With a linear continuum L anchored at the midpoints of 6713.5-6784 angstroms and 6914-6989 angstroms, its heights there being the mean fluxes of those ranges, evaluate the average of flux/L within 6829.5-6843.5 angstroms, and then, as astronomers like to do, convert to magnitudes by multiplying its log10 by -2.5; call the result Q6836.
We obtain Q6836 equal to 0.33 mag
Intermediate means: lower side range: 12.7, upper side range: 8.29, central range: 7.93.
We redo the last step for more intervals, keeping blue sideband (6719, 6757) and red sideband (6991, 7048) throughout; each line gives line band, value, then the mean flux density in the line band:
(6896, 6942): 0.209 mag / 9.1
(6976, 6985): 0.128 mag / 8.25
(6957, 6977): 0.146 mag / 8.45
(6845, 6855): 0.426 mag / 8.74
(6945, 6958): 0.261 mag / 7.94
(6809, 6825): 0.498 mag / 8.76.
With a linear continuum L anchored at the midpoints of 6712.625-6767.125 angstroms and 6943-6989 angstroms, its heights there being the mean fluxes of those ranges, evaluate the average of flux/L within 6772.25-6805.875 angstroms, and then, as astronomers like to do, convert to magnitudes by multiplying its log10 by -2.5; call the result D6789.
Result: 0.384 mag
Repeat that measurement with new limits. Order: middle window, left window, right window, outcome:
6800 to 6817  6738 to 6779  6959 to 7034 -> 0.01 mag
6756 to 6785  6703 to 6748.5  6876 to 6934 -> 0.44 mag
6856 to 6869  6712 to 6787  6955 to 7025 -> 0.23 mag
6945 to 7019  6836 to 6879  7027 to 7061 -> 0.00 mag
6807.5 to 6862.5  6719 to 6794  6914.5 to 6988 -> 0.26 mag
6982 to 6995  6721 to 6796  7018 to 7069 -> 0.12 mag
